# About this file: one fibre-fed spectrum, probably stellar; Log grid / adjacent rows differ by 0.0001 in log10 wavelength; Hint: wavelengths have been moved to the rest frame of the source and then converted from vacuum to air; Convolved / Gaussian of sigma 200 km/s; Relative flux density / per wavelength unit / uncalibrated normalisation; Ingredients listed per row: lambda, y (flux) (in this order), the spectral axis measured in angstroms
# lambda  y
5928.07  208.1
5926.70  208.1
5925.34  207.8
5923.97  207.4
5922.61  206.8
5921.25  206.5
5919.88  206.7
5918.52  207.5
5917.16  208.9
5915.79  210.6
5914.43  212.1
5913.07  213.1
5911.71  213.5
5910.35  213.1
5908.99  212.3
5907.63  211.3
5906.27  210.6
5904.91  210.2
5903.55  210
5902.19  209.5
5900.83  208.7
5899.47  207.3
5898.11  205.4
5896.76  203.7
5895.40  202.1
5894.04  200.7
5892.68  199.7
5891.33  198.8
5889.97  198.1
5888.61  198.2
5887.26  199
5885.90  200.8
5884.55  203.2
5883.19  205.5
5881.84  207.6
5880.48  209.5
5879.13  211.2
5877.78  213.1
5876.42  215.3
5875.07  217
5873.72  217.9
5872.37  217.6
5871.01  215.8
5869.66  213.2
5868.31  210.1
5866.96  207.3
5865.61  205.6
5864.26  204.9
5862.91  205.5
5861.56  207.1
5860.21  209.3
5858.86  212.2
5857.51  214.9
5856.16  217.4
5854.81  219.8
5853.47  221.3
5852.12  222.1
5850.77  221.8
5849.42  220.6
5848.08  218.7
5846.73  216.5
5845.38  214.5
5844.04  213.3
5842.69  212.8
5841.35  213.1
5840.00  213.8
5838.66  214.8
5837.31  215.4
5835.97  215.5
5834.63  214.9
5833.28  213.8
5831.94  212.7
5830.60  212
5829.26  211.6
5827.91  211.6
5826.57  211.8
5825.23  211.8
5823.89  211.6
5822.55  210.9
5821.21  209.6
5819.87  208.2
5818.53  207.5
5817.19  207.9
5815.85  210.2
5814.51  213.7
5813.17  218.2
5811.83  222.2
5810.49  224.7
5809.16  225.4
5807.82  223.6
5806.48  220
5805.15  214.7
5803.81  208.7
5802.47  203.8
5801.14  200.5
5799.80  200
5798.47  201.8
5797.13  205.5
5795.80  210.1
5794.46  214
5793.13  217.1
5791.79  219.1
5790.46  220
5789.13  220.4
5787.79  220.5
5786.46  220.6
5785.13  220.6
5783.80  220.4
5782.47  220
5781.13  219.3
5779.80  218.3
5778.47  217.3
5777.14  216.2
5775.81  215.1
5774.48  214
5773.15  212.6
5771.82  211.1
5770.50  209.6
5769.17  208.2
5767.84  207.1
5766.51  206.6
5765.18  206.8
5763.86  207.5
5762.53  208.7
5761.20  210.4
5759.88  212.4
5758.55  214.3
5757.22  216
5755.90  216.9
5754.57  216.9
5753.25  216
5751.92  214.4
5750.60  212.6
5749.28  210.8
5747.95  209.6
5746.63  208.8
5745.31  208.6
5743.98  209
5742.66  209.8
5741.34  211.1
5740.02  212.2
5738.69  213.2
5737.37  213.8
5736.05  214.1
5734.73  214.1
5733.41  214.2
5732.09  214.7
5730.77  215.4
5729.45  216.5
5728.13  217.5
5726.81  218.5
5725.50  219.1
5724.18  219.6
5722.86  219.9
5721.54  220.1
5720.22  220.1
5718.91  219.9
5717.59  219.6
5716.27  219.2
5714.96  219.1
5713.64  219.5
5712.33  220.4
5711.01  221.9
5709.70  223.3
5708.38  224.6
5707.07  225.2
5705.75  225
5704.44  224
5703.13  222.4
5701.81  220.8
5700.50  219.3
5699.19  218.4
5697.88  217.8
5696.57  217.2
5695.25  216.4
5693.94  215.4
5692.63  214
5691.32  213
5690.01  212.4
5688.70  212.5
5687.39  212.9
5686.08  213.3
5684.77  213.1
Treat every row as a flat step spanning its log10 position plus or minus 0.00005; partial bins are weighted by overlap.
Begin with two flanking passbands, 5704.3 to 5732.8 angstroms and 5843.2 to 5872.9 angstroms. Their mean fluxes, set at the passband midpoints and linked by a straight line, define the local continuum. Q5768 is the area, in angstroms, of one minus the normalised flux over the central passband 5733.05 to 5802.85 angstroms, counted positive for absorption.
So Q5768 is 1.7 angstroms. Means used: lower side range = 220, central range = 213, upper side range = 214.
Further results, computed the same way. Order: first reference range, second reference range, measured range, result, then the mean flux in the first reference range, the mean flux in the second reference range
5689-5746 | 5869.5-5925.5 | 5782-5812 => -0.3 angstroms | 217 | 208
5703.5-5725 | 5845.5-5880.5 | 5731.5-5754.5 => 0.8 angstroms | 221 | 214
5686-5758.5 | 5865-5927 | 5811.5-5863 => -0.7 angstroms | 217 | 208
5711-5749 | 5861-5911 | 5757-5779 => 0.3 angstroms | 216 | 208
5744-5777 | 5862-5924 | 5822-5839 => -0.3 angstroms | 211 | 208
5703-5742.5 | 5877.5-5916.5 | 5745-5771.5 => 0.6 angstroms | 218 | 207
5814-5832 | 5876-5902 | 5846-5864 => -0.7 angstroms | 211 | 205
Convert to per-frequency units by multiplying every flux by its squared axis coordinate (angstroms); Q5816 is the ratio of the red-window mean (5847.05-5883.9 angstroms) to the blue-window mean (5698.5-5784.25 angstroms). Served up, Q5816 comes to 1.03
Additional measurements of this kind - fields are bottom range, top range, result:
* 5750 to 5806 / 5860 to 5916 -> 1.01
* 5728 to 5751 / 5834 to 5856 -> 1.06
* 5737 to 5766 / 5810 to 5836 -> 1.03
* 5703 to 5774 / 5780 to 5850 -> 1.02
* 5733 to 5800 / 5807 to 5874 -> 1.03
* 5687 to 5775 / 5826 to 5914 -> 1.03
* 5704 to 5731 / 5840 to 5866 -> 1.02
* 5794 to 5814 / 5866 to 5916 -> 1.01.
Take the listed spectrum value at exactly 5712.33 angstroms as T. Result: 220.4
